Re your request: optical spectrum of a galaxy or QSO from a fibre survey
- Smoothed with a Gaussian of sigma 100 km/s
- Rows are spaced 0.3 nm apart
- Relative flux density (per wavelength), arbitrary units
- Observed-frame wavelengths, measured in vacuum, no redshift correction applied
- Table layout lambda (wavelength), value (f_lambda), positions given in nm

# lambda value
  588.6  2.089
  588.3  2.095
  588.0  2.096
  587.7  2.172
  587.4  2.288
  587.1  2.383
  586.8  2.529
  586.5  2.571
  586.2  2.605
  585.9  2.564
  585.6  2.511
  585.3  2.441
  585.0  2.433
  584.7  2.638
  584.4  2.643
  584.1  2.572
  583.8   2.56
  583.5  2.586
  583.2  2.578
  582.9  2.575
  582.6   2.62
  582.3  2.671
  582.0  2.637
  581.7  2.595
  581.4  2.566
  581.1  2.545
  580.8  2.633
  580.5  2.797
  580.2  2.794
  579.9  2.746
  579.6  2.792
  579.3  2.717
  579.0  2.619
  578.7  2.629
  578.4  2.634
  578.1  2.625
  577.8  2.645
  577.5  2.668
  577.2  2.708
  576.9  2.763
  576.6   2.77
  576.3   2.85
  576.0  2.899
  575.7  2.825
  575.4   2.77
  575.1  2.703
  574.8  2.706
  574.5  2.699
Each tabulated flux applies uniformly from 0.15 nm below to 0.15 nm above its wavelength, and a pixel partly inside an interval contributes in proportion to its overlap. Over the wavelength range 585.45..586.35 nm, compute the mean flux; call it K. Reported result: 2.56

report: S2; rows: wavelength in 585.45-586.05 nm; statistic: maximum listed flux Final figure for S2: 2.564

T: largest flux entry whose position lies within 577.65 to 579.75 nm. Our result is 2.792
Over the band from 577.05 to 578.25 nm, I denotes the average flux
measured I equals 2.66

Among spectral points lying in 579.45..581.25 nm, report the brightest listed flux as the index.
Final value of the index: 2.797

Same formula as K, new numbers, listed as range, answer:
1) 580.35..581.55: 2.64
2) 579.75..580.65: 2.78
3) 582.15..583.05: 2.62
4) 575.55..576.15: 2.86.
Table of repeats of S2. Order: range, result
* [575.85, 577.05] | 2.899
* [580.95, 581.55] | 2.566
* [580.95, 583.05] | 2.671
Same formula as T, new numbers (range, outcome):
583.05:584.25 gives 2.586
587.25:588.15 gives 2.288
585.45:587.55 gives 2.605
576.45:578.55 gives 2.77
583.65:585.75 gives 2.643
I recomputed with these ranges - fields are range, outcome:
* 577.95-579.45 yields 2.64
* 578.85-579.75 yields 2.71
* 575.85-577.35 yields 2.8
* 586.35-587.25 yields 2.49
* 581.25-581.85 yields 2.58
